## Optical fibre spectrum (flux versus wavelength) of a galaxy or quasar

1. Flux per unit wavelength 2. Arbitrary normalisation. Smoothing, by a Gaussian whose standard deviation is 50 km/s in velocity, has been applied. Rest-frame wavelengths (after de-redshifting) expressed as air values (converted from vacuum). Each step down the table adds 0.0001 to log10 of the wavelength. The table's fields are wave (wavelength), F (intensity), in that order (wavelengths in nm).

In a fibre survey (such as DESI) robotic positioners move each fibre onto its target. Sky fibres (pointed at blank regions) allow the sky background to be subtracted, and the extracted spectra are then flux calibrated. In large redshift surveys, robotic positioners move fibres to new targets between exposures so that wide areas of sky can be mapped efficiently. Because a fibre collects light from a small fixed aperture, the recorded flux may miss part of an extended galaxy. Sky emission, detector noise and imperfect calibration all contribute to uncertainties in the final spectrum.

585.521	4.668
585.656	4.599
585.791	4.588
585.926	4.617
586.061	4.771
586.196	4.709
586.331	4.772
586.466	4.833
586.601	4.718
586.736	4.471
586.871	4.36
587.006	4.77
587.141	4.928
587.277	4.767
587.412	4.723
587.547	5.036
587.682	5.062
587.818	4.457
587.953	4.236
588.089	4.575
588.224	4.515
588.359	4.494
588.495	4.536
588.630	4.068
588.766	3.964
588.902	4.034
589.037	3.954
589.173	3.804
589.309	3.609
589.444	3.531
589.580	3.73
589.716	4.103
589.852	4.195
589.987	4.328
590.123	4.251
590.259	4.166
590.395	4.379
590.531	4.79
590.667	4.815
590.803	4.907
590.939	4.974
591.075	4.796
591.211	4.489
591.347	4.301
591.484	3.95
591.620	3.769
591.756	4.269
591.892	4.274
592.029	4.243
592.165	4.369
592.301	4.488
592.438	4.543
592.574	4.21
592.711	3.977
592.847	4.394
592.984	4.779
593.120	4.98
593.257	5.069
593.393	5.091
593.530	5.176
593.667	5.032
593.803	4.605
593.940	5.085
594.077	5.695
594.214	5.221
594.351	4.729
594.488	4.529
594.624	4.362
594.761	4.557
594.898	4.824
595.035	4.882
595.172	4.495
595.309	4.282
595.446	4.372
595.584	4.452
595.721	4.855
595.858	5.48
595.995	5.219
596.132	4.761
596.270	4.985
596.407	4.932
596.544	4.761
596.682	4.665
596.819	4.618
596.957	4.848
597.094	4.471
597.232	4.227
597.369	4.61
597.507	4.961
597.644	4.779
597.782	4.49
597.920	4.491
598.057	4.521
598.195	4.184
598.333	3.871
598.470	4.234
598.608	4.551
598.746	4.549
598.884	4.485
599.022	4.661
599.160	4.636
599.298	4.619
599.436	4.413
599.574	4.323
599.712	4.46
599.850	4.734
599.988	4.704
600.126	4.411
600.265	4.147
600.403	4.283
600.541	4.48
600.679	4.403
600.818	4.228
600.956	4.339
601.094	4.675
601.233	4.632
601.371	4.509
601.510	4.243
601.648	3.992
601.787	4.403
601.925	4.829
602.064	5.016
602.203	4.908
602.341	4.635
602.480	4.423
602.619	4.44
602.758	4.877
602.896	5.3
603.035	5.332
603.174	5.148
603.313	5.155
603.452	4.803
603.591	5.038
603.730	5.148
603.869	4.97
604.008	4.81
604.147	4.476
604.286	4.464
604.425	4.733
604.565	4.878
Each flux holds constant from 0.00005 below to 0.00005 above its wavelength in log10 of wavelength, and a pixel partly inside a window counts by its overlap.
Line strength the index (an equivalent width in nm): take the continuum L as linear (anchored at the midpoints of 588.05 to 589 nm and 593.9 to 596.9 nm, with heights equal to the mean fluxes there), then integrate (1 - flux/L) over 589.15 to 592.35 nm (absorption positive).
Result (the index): 0.13 nm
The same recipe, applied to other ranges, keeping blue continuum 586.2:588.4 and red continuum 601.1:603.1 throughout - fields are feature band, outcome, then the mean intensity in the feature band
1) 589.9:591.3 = 0.029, 4.58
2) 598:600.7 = 0.141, 4.43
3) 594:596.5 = -0.073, 4.81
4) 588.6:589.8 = 0.208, 3.86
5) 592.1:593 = 0.059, 4.37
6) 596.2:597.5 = -0.004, 4.69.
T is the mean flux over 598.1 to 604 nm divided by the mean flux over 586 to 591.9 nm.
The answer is 1.0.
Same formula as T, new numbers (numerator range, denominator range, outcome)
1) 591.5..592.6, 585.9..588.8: 0.92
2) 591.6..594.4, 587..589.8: 1.08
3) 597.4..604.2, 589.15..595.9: 1.02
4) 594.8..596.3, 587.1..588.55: 1.02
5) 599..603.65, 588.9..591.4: 1.08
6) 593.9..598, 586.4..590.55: 1.09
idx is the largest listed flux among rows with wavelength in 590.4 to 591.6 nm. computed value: 4.974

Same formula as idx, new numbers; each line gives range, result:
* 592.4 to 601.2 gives 5.695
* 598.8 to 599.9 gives 4.734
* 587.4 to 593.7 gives 5.176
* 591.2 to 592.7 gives 4.543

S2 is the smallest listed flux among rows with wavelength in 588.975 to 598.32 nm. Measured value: 3.531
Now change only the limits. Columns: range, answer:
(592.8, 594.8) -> 4.362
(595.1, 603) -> 3.871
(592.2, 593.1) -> 3.977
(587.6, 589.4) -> 3.609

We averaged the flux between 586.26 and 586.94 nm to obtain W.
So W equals 4.63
